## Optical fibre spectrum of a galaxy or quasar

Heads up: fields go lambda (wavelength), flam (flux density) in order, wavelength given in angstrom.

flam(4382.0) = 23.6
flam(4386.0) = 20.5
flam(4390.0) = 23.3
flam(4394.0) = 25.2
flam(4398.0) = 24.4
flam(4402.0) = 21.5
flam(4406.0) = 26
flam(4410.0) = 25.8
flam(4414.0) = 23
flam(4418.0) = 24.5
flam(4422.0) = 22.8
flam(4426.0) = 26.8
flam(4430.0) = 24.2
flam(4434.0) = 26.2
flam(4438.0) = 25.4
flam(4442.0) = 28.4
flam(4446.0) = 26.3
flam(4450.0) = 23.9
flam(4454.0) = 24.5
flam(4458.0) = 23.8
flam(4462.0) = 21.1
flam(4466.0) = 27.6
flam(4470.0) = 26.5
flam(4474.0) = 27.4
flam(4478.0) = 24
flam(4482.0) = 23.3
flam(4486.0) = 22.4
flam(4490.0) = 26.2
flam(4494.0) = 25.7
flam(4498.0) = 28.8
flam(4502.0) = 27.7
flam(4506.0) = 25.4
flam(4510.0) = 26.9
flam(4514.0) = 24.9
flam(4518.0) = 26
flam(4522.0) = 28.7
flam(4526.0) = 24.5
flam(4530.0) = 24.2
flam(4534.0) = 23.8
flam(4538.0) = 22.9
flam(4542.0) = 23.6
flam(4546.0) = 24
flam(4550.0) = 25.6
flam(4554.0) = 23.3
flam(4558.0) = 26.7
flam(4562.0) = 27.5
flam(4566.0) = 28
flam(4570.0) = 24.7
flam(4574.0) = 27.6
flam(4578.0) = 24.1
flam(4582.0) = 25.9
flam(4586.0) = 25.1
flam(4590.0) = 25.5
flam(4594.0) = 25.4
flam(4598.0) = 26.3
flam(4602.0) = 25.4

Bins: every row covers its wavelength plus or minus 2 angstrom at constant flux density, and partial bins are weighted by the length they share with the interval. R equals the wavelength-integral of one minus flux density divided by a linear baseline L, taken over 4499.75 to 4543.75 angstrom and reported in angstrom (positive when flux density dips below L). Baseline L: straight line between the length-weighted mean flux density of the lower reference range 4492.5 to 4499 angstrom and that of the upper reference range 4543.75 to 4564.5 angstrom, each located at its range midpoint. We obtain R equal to 1.7 angstrom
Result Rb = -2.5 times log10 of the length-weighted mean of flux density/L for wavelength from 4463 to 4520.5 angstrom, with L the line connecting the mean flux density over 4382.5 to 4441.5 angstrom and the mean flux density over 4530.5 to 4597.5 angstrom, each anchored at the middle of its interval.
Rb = -0.045 mag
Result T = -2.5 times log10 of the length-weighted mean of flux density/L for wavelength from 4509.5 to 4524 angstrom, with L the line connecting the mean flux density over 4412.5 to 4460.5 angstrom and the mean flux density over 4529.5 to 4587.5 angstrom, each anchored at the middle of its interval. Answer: -0.06 mag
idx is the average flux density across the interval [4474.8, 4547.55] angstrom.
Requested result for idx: 25.2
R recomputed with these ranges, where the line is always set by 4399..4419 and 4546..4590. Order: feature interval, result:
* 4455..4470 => 0.1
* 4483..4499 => -0.3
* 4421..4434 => -0.3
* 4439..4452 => -0.9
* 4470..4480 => -0.4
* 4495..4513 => -1.3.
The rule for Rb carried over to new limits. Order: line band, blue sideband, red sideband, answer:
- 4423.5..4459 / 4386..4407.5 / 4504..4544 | -0.06 mag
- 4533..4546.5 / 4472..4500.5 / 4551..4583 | 0.10 mag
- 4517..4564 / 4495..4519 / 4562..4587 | 0.05 mag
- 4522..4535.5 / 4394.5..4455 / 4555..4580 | 0.05 mag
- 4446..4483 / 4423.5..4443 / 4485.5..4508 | 0.06 mag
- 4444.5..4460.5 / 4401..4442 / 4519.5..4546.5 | 0.01 mag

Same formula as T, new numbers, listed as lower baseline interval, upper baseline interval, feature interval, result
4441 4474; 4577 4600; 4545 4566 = -0.01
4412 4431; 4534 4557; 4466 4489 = -0.04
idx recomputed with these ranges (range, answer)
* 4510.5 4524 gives 26.6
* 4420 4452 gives 25.5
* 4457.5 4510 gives 25.5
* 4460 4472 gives 25.1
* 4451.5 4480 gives 25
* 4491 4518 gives 26.5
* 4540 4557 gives 24.3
